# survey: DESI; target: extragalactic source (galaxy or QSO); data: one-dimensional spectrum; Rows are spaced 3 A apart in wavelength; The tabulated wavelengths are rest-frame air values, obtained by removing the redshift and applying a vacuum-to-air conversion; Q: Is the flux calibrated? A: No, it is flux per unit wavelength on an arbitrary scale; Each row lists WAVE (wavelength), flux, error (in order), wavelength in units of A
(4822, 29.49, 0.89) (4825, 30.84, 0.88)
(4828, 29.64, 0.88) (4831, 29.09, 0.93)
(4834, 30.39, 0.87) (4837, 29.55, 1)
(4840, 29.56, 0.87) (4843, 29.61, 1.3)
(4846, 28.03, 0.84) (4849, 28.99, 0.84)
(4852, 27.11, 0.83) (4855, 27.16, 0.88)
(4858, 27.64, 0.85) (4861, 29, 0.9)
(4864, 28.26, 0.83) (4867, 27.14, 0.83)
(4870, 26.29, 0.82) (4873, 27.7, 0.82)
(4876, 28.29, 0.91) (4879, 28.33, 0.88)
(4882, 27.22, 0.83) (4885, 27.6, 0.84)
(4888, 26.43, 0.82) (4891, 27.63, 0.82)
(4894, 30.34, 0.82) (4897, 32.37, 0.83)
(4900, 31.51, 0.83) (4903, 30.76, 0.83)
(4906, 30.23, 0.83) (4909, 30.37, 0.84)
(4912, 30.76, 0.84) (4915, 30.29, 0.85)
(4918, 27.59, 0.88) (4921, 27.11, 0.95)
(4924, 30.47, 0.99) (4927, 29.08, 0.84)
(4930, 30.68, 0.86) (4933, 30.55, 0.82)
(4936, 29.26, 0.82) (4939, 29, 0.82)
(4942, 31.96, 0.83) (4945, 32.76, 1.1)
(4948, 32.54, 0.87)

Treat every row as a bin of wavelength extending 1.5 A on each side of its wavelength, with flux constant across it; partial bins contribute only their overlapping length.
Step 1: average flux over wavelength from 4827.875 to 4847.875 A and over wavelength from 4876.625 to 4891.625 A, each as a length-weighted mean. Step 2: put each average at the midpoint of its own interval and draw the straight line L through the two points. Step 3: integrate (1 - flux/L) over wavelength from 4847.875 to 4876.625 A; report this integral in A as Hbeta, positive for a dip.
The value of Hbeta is 0.7 A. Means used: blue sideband 29.4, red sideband 27.5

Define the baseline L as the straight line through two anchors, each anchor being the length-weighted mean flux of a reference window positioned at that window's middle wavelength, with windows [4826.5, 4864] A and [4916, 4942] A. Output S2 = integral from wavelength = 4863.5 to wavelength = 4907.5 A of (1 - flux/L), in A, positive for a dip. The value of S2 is 0.6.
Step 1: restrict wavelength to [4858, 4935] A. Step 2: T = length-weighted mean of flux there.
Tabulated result 29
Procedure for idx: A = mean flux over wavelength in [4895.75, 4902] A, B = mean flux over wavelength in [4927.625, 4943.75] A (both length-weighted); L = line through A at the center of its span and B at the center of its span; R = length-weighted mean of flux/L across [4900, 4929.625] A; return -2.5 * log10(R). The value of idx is 0.05 mag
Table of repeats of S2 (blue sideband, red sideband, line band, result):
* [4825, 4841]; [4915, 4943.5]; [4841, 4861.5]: 1.0 A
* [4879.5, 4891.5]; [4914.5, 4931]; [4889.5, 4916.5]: -2.2 A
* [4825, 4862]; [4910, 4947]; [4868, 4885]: 1.0 A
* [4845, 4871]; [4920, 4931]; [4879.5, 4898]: 0.0 A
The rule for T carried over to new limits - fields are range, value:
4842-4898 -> 28.1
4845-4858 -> 27.8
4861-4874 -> 27.5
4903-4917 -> 30.3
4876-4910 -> 29.3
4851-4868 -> 27.8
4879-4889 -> 27.3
